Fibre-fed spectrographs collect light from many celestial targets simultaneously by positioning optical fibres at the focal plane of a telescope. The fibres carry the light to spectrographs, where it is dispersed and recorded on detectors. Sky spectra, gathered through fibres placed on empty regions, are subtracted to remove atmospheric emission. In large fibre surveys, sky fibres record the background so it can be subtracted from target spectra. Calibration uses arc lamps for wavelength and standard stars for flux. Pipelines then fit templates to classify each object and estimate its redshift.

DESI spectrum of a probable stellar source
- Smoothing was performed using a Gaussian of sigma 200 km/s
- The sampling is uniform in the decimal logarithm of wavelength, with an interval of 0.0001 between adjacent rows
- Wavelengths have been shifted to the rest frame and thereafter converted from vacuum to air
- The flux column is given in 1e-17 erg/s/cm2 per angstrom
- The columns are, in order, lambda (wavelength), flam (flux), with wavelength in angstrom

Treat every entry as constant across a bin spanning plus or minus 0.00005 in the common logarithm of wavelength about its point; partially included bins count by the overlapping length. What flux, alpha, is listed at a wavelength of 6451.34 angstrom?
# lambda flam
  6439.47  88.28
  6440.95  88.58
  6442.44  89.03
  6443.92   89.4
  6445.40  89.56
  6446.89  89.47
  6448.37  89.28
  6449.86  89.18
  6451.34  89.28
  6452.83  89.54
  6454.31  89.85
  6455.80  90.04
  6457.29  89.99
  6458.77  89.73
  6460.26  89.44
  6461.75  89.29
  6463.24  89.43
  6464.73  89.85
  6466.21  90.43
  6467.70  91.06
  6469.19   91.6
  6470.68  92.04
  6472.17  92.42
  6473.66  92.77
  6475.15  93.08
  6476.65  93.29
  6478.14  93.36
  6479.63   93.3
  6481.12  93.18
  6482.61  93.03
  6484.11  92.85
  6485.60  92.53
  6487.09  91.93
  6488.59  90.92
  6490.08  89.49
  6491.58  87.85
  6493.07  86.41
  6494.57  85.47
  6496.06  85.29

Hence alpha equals 89.28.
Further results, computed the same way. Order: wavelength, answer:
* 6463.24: 89.43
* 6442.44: 89.03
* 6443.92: 89.4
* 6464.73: 89.85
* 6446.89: 89.47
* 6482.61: 93.03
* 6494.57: 85.47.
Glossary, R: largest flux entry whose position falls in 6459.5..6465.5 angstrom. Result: 89.85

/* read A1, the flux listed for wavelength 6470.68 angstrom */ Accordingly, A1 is 92.04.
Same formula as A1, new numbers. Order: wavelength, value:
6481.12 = 93.18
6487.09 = 91.93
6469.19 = 91.6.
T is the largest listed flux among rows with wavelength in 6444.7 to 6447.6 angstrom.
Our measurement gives 89.56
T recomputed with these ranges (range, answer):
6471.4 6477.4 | 93.29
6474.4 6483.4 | 93.36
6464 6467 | 90.43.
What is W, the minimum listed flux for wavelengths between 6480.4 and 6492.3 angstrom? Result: 87.85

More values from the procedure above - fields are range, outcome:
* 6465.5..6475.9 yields 90.43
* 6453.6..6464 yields 89.29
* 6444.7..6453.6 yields 89.18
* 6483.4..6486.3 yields 92.53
